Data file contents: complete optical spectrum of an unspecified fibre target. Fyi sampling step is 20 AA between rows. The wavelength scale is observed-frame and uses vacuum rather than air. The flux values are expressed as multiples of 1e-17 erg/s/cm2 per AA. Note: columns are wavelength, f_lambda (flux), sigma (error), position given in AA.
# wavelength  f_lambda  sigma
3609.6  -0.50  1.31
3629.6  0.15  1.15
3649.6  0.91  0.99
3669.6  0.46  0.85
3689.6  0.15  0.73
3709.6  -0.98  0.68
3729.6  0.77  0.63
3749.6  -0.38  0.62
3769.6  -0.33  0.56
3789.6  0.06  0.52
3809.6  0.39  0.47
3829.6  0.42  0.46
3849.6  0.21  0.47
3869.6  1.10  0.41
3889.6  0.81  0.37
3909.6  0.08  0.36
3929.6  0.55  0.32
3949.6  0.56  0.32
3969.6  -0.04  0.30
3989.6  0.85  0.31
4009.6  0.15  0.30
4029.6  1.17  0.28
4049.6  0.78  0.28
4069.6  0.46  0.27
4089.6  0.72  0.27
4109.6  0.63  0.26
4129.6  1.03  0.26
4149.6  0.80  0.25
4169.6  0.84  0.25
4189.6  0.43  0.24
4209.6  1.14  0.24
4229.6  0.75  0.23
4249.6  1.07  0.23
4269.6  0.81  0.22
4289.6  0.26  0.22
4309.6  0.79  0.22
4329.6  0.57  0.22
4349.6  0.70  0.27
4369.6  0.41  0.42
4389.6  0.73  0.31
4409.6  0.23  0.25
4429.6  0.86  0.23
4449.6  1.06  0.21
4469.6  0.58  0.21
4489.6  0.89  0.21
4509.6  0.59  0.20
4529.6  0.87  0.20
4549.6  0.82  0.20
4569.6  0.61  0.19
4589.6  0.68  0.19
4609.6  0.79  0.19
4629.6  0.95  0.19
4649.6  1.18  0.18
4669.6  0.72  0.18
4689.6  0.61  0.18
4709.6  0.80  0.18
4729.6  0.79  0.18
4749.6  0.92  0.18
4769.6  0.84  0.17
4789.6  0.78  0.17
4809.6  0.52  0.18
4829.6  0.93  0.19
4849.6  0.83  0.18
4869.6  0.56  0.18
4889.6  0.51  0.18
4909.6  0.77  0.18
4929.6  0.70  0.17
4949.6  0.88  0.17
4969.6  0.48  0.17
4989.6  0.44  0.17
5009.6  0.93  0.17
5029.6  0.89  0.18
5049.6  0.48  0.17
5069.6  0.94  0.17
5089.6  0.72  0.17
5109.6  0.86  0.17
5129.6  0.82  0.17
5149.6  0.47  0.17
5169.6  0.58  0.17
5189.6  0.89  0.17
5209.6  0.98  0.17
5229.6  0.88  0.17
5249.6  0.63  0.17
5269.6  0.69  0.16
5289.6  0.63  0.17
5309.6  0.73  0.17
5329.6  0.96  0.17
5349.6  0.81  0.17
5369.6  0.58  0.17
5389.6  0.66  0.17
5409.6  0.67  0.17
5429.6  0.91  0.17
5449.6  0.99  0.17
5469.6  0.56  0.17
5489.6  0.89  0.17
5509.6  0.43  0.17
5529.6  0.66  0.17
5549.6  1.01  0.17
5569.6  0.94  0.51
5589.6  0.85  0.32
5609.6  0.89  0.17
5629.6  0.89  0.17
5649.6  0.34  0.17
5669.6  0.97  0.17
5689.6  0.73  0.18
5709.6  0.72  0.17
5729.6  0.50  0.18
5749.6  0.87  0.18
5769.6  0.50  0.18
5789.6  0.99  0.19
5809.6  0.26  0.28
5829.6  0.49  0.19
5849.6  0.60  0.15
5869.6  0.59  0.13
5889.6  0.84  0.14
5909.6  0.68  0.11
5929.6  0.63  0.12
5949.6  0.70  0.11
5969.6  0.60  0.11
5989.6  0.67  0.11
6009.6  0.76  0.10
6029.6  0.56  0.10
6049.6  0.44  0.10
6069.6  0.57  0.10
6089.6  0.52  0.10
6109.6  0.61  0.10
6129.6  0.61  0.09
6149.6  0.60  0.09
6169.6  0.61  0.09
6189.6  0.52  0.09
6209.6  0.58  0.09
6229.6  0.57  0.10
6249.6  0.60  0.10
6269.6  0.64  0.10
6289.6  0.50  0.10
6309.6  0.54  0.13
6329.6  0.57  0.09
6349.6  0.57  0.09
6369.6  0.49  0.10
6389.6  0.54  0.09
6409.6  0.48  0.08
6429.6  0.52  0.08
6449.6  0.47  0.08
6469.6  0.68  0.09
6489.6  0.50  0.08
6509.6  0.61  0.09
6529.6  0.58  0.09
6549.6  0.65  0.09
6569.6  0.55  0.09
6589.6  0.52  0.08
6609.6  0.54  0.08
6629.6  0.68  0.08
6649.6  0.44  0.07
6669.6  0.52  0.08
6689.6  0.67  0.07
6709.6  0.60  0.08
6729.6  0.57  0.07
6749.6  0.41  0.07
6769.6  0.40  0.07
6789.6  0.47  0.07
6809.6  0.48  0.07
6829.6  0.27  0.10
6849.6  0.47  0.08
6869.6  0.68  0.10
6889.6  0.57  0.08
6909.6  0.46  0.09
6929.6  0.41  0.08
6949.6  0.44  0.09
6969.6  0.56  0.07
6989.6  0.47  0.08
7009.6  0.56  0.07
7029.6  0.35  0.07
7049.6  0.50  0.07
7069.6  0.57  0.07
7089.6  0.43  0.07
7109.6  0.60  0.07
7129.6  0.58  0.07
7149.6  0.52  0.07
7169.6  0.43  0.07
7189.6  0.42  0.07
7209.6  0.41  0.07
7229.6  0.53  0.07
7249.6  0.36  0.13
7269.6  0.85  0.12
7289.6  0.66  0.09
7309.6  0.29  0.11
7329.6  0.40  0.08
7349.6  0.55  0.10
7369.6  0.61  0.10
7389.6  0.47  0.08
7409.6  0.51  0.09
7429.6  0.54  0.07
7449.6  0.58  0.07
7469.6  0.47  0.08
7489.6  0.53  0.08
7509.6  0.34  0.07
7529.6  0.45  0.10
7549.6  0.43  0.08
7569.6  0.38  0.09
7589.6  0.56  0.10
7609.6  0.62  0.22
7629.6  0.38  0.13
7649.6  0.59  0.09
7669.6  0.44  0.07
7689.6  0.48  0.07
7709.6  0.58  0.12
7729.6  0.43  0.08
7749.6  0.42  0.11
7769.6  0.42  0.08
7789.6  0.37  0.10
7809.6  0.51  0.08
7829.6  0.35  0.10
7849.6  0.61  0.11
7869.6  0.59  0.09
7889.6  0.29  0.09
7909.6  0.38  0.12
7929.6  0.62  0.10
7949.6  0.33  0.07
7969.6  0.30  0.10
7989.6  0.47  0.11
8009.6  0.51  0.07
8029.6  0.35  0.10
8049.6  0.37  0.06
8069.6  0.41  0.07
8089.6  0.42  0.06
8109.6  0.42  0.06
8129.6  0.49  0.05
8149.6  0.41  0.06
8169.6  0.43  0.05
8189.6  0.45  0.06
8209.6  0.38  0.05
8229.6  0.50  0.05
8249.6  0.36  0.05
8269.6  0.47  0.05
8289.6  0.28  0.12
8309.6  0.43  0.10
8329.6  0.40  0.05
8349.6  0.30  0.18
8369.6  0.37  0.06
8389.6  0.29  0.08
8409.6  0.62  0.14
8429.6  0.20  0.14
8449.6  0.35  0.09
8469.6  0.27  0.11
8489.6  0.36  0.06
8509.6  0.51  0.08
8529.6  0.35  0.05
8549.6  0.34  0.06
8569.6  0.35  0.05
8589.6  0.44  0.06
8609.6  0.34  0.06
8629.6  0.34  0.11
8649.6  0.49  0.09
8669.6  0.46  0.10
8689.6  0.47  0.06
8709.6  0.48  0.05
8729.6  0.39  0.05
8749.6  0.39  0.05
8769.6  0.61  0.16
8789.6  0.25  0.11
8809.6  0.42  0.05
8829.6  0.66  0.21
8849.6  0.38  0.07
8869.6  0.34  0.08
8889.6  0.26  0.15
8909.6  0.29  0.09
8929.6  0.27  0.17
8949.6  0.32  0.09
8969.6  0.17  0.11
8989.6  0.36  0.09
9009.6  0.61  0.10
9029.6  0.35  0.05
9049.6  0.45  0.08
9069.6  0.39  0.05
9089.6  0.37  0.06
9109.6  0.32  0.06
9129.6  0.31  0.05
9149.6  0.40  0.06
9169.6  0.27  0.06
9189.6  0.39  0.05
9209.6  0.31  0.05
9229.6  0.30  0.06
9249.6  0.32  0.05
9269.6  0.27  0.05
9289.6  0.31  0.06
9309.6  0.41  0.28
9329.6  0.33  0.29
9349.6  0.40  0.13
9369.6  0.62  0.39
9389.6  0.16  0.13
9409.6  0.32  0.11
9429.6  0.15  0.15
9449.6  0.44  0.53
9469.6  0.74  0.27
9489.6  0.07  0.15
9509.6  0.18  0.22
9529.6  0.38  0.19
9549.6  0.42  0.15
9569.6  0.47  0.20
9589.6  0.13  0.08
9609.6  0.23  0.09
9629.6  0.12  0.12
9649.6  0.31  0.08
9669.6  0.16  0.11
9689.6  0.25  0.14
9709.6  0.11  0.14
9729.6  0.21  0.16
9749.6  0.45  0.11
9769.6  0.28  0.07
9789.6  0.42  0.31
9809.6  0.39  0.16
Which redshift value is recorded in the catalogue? 0.11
